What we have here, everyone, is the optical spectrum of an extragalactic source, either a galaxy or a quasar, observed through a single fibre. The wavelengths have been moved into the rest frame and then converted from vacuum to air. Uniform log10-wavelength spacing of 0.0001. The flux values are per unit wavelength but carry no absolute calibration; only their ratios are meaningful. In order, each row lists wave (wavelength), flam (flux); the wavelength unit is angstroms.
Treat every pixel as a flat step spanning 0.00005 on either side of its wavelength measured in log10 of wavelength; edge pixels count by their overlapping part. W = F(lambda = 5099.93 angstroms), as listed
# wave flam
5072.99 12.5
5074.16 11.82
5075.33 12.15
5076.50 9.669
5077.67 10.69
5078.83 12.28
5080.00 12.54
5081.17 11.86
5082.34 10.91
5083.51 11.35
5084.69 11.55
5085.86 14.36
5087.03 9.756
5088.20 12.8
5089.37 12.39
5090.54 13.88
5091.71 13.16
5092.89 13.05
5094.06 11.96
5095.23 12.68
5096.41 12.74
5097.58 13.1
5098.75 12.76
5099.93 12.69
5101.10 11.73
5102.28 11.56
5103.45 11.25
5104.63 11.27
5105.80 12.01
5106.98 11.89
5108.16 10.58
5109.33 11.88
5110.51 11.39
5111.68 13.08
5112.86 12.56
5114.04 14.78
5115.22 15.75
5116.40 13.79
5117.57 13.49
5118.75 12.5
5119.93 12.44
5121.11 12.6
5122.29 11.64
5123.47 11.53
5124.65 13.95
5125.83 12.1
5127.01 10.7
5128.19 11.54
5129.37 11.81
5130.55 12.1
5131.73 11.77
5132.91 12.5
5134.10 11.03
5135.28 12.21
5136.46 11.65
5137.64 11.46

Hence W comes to 12.69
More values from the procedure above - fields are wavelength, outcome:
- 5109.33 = 11.88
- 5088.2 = 12.8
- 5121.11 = 12.6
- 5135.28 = 12.21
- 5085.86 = 14.36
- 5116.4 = 13.79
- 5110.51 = 11.39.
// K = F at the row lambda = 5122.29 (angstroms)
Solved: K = 11.64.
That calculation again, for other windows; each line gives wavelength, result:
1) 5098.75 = 12.76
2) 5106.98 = 11.89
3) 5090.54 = 13.88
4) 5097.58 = 13.1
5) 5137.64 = 11.46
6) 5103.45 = 11.25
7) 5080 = 12.54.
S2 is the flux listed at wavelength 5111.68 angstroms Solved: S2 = 13.08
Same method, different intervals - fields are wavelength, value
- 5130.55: 12.1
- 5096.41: 12.74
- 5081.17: 11.86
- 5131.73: 11.77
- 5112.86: 12.56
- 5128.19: 11.54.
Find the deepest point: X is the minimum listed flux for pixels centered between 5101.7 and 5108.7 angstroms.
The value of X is 10.58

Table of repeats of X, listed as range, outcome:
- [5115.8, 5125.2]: 11.53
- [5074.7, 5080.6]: 9.669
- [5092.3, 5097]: 11.96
